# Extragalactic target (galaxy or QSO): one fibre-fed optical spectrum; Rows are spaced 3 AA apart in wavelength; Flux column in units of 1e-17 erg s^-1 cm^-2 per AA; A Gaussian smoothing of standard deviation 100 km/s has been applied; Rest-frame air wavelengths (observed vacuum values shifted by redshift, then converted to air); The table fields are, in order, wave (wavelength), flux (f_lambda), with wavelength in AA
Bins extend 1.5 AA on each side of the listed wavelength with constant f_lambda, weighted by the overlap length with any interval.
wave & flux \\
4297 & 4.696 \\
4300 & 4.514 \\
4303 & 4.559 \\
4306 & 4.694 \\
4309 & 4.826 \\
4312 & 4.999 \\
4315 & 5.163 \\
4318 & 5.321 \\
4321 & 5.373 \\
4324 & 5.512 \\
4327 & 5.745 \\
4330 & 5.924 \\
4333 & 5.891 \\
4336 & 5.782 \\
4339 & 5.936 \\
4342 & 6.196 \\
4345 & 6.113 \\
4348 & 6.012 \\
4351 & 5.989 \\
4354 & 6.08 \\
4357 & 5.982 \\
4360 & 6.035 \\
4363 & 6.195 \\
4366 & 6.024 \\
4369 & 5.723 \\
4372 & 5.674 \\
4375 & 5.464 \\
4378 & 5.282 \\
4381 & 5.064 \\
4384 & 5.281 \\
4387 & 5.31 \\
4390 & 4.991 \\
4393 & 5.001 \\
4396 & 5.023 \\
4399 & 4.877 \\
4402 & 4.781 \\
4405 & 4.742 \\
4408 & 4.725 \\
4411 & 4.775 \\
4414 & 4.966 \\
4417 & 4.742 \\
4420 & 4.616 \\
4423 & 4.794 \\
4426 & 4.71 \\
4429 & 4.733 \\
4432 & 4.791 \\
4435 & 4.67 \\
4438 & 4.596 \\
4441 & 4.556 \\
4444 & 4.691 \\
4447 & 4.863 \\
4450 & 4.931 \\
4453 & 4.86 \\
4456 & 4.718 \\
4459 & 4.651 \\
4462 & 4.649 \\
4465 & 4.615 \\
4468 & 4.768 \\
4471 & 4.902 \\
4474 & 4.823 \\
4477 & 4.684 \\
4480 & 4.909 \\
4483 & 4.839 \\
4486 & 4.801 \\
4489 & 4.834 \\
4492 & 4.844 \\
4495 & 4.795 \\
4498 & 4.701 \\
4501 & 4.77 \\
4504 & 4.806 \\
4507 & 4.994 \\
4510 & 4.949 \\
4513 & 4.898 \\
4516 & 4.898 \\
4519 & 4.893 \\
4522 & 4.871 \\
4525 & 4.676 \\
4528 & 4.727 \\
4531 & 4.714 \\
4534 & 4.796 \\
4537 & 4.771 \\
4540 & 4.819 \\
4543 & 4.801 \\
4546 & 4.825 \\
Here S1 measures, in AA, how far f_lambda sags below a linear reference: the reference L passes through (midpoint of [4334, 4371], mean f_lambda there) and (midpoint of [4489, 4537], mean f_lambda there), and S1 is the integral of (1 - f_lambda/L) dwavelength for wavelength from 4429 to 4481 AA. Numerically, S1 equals 5.0 AA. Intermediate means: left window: 6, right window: 4.82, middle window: 4.74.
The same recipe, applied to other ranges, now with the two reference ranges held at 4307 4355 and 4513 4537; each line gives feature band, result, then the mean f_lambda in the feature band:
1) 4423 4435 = 1.1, 4.74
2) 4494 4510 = 0.2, 4.83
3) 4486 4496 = 0.3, 4.82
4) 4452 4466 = 1.1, 4.7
